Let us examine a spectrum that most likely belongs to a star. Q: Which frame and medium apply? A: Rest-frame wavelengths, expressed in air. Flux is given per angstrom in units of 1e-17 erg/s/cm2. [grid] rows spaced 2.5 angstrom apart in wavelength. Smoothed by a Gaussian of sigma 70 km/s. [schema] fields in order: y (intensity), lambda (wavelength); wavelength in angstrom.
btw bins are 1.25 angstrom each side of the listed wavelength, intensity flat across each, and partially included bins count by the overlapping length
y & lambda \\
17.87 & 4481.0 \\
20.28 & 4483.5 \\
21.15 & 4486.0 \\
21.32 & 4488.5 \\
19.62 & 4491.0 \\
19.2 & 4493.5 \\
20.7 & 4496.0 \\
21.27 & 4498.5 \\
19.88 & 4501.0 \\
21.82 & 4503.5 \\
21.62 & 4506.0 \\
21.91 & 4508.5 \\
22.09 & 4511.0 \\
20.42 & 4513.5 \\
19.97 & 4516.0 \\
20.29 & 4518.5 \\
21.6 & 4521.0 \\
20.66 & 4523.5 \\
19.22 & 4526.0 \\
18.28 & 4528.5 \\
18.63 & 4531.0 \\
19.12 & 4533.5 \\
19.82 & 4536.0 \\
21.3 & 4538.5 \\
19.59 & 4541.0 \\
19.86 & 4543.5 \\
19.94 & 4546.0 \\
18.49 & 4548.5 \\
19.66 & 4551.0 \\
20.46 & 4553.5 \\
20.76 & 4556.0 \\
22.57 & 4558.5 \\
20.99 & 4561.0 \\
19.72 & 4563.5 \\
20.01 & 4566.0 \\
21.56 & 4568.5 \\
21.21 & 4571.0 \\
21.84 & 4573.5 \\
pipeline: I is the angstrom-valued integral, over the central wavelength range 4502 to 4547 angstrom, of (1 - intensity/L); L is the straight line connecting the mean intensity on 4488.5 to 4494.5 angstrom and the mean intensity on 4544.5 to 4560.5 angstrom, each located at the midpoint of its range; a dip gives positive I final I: -0.55 angstrom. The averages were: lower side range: 19.8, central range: 20.3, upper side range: 20.3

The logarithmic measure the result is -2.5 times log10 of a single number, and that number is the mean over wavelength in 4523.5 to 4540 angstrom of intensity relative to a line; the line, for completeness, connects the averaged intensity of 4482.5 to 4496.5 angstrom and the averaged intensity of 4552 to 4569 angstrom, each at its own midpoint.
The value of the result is 0.06 mag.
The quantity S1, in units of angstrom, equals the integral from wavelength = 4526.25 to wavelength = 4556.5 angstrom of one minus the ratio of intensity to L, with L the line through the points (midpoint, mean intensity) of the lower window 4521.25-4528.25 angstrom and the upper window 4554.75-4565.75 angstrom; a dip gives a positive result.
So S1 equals 1.2 angstrom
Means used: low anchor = 19.9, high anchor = 20.9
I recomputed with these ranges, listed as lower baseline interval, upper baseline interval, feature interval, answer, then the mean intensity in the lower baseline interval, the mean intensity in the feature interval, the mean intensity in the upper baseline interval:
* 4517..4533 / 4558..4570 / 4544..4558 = 0.3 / 19.8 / 20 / 20.9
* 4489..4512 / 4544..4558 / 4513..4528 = 0.2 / 20.9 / 20.3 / 20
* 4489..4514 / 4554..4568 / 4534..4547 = 0.5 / 20.9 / 20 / 20.8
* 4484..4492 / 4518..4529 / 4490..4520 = -0.5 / 20.7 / 20.7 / 20.1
